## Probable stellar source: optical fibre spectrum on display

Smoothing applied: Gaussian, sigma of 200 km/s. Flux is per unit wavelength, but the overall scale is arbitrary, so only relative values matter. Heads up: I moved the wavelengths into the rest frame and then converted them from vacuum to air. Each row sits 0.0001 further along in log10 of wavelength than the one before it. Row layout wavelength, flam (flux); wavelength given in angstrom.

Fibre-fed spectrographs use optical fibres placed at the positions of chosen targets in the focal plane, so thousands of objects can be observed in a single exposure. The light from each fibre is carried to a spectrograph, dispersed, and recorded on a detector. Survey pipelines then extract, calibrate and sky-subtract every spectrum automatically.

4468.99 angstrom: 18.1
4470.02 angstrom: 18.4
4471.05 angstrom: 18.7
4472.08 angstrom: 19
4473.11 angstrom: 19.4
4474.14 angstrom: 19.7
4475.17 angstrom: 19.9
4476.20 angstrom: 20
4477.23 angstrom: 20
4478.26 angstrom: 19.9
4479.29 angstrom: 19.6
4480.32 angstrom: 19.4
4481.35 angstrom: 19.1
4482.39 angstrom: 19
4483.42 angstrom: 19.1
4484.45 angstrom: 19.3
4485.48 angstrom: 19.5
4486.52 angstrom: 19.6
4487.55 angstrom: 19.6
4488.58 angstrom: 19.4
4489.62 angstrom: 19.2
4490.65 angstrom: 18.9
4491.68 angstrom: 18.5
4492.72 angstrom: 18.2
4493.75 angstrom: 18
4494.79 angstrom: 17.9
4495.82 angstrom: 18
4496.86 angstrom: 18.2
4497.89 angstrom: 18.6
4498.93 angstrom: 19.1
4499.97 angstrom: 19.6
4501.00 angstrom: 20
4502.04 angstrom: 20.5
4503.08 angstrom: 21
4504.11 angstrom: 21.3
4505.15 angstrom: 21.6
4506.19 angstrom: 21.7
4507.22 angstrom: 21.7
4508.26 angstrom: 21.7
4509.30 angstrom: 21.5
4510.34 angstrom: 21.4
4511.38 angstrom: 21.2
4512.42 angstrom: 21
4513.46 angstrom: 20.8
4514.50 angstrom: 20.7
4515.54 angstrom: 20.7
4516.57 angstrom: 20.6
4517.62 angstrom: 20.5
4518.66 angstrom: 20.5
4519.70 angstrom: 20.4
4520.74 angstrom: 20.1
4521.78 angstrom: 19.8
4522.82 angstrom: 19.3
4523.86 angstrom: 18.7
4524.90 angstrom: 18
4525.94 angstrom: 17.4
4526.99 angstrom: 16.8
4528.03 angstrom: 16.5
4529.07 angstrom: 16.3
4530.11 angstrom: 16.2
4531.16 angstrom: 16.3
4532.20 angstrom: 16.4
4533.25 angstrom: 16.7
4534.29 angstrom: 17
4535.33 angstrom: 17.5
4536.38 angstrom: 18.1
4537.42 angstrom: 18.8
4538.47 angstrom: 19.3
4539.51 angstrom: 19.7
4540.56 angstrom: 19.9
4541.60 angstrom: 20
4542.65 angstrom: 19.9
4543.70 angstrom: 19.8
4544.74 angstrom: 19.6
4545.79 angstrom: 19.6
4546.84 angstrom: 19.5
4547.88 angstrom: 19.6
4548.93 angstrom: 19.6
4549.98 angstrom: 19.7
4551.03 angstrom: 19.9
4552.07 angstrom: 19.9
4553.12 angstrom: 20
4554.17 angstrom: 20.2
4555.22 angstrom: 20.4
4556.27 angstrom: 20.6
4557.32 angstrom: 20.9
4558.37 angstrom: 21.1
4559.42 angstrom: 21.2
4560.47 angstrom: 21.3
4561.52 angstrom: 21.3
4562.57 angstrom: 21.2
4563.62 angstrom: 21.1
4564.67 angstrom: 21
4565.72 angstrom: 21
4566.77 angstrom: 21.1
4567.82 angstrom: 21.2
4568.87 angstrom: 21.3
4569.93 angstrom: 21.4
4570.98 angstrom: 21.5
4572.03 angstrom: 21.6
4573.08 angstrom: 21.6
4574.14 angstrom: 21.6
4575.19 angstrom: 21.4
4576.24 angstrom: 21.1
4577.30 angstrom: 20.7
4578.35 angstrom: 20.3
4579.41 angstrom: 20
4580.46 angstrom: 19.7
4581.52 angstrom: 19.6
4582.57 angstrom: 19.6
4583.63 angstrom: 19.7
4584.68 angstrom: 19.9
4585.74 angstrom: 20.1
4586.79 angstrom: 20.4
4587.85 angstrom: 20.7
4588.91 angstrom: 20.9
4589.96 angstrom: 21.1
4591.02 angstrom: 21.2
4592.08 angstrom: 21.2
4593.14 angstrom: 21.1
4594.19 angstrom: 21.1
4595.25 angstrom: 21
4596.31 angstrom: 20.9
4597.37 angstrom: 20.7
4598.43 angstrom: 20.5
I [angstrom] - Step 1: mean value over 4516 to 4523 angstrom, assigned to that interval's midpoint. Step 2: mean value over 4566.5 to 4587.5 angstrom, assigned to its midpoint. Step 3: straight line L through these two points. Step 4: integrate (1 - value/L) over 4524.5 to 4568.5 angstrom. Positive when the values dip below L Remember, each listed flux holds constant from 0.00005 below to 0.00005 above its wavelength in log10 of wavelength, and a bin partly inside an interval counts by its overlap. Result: 2.4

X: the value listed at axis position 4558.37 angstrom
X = 21.1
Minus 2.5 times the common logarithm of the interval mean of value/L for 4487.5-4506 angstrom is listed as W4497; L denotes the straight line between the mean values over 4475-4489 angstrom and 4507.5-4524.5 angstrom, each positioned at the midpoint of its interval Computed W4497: 0.035 mag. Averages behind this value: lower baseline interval 19.5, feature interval 19.3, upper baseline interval 20.6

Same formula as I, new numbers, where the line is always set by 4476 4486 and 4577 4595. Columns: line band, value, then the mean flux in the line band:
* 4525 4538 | 1.9 angstrom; 17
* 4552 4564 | -0.4 angstrom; 20.8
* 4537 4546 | 0.2 angstrom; 19.6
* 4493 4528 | -0.3 angstrom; 19.9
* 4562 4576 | -0.7 angstrom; 21.3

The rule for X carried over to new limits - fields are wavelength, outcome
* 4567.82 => 21.2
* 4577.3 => 20.7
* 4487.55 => 19.6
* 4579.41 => 20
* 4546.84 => 19.5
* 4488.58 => 19.4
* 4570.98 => 21.5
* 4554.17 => 20.2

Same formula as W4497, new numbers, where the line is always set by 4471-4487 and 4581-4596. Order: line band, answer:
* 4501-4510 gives -0.082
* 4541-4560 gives 0.005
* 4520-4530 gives 0.105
